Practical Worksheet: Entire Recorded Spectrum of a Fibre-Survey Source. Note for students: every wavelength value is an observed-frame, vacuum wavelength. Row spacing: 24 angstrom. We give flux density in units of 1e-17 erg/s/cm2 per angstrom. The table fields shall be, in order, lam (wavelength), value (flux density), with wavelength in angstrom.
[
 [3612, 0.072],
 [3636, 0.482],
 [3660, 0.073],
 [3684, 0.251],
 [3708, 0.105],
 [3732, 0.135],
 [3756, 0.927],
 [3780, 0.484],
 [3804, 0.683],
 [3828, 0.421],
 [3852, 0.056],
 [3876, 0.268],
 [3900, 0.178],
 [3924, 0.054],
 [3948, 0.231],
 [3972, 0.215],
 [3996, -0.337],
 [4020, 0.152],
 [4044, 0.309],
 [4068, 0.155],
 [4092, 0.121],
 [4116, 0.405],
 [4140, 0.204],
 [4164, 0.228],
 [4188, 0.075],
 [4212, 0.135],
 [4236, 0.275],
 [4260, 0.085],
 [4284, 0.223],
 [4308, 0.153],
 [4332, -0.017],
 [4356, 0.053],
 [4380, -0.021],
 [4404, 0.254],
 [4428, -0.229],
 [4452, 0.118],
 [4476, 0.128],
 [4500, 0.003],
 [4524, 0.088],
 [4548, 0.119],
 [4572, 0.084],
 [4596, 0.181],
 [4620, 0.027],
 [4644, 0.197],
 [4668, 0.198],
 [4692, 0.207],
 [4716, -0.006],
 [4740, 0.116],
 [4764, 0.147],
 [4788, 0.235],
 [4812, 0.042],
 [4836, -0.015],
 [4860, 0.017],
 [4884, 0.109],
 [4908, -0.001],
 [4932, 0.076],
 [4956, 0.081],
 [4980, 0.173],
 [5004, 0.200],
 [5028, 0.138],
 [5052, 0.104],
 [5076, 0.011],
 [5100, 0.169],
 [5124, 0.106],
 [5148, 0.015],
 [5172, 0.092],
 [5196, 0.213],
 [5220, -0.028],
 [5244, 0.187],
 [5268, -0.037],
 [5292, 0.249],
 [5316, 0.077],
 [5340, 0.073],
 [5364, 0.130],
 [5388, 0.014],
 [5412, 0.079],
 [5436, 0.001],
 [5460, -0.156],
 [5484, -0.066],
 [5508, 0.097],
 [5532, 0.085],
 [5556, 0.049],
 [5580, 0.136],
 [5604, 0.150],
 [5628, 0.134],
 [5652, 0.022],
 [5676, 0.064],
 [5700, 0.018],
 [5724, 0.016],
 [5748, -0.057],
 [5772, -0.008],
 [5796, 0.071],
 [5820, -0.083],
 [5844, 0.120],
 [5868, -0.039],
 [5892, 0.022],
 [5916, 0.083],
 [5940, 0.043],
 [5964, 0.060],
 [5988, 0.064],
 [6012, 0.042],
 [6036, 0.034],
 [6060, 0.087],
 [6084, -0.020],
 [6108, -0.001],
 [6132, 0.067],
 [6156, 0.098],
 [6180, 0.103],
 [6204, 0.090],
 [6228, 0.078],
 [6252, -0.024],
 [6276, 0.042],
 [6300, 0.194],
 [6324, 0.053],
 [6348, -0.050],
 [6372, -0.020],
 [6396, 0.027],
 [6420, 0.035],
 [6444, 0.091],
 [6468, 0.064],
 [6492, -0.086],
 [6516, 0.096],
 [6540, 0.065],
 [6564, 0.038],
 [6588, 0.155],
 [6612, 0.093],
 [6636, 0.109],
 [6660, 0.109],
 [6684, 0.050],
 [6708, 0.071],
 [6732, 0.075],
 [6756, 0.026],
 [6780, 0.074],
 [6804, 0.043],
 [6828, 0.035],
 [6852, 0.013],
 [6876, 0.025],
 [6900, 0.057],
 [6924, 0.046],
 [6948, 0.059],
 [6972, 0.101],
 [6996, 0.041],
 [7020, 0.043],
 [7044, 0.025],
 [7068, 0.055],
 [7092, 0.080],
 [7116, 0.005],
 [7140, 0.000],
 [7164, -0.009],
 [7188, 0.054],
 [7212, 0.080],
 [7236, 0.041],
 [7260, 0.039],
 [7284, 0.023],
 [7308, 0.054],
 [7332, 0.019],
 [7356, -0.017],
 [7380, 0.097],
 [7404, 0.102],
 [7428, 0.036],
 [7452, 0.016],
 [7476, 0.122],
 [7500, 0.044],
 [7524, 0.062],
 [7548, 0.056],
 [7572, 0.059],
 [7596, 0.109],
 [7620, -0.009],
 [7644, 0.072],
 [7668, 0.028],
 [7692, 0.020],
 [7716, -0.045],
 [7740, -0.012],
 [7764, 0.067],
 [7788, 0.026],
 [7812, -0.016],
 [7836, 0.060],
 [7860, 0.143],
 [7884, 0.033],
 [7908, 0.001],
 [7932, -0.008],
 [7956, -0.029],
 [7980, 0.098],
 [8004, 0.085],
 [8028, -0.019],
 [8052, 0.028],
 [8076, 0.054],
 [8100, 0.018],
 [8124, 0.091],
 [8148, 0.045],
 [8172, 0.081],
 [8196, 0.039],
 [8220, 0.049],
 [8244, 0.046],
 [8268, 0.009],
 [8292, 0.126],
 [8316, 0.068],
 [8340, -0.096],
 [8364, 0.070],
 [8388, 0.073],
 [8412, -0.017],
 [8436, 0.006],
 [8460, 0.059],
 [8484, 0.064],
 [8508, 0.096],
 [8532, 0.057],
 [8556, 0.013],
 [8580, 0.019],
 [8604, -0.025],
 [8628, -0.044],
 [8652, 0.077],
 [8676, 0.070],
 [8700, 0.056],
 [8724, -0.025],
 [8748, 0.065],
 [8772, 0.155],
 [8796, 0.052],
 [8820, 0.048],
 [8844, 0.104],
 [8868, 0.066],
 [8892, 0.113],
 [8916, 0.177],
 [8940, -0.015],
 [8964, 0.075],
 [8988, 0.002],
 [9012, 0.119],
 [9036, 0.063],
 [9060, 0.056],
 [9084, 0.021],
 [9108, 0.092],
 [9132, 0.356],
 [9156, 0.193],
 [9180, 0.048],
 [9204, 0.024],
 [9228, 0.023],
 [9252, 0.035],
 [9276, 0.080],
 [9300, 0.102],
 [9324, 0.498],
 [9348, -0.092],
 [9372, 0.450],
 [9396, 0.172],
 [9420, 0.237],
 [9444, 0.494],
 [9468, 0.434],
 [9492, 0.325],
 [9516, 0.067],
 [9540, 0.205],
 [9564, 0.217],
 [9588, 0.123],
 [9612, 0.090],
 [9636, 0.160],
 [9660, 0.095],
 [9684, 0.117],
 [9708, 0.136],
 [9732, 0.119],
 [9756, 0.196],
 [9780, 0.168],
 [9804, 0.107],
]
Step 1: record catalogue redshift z 1.452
